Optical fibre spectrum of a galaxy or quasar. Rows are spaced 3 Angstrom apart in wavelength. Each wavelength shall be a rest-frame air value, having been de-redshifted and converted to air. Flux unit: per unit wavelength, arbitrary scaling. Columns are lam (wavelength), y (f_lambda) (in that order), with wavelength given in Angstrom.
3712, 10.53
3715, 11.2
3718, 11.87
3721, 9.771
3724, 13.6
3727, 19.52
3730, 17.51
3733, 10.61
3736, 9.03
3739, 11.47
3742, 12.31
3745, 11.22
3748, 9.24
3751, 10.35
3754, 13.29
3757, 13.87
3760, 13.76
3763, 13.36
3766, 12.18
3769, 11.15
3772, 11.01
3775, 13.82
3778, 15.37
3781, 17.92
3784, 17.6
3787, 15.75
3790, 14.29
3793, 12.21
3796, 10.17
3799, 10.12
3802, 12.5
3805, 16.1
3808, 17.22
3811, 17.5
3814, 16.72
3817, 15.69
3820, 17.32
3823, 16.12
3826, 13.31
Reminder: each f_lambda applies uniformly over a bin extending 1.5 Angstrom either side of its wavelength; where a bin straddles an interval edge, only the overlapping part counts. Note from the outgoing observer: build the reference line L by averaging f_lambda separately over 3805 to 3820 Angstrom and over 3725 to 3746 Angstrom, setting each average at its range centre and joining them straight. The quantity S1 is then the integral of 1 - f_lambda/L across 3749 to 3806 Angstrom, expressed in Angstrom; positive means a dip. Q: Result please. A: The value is 6.6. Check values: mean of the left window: 13.2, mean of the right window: 16.8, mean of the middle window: 13.4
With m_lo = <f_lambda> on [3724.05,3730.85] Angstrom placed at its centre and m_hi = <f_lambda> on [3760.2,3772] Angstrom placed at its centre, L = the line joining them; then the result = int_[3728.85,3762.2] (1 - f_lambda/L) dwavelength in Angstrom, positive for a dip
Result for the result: 6.5 Angstrom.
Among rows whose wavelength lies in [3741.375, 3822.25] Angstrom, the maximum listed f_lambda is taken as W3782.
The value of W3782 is 17.92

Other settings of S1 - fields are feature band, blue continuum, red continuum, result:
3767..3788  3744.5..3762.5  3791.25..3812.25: -2.8 Angstrom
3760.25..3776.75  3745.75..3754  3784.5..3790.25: 0.7 Angstrom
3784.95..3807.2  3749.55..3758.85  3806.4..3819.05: 3.3 Angstrom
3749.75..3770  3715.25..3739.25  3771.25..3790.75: 2.4 Angstrom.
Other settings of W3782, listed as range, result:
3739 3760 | 13.87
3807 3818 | 17.5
